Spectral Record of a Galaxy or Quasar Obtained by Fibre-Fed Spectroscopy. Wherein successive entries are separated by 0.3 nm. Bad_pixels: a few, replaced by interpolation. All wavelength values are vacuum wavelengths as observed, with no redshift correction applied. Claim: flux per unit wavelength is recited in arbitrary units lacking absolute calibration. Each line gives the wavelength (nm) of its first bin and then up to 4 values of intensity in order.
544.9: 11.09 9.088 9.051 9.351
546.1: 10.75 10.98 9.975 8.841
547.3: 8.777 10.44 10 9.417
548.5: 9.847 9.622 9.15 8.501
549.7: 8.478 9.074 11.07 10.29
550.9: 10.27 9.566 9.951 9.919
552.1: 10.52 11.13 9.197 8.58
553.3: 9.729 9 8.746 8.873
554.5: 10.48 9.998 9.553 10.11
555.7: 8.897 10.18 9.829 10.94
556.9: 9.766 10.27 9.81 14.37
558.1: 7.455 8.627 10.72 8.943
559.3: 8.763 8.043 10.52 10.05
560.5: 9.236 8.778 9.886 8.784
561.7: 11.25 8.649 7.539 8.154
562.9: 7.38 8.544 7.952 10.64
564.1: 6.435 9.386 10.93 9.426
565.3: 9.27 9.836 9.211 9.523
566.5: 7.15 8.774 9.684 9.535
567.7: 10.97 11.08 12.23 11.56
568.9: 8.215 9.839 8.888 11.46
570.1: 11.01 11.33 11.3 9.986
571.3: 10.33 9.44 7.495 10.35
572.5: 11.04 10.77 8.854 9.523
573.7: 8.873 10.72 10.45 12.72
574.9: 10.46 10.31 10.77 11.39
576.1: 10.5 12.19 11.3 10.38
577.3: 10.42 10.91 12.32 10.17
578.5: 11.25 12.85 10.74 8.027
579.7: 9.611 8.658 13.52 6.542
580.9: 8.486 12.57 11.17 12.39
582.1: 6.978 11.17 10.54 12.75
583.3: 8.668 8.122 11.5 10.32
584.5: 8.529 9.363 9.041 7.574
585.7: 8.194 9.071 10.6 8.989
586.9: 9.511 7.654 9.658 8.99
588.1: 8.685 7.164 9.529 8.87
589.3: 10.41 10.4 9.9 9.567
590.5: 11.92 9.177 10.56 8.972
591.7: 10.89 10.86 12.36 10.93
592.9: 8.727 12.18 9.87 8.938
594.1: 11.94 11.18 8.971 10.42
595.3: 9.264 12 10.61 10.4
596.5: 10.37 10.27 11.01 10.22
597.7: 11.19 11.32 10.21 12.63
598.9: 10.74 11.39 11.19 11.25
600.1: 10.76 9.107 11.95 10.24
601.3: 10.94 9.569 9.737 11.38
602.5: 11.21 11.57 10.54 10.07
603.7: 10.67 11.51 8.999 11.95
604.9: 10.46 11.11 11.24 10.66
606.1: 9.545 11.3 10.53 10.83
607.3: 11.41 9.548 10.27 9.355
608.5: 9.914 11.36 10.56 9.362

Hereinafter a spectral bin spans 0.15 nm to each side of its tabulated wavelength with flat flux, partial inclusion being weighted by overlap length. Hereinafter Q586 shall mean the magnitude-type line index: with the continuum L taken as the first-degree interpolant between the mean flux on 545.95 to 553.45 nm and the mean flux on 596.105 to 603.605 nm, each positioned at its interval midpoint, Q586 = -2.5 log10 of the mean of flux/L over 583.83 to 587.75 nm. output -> 0.14 mag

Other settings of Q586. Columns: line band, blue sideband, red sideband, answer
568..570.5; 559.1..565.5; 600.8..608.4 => -0.141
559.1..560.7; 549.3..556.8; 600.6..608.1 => 0.063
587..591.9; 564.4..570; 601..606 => 0.092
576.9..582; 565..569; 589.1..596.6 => -0.049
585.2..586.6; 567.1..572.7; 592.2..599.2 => 0.187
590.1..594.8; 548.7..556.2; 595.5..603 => 0.021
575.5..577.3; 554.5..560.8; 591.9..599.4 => -0.082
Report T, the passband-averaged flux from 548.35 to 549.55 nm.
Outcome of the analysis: 9.28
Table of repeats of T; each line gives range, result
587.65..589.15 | 8.65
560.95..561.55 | 9.34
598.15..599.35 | 11.2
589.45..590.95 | 10.2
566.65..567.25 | 9.23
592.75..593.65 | 10.3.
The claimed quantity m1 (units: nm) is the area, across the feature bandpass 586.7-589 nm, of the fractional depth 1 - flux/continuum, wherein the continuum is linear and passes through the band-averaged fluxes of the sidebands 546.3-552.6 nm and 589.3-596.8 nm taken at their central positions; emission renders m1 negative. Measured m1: 0.35 nm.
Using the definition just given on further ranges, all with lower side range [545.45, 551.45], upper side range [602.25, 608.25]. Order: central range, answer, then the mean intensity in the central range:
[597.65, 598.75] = -0.08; 11.4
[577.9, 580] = -0.05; 10.4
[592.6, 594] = 0.05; 10.1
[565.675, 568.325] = 0.09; 9.68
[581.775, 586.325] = 0.32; 9.58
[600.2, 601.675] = 0.03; 10.4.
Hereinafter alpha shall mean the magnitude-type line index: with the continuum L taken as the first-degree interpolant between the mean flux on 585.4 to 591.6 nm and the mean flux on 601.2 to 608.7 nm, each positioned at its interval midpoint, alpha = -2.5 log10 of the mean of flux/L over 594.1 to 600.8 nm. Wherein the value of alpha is -0.08 mag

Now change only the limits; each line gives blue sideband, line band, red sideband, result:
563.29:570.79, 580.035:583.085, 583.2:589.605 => -0.134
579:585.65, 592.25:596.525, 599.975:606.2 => -0.023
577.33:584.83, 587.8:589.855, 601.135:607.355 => 0.137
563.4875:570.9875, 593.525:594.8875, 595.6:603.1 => 0.046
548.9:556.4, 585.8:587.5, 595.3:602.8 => 0.145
